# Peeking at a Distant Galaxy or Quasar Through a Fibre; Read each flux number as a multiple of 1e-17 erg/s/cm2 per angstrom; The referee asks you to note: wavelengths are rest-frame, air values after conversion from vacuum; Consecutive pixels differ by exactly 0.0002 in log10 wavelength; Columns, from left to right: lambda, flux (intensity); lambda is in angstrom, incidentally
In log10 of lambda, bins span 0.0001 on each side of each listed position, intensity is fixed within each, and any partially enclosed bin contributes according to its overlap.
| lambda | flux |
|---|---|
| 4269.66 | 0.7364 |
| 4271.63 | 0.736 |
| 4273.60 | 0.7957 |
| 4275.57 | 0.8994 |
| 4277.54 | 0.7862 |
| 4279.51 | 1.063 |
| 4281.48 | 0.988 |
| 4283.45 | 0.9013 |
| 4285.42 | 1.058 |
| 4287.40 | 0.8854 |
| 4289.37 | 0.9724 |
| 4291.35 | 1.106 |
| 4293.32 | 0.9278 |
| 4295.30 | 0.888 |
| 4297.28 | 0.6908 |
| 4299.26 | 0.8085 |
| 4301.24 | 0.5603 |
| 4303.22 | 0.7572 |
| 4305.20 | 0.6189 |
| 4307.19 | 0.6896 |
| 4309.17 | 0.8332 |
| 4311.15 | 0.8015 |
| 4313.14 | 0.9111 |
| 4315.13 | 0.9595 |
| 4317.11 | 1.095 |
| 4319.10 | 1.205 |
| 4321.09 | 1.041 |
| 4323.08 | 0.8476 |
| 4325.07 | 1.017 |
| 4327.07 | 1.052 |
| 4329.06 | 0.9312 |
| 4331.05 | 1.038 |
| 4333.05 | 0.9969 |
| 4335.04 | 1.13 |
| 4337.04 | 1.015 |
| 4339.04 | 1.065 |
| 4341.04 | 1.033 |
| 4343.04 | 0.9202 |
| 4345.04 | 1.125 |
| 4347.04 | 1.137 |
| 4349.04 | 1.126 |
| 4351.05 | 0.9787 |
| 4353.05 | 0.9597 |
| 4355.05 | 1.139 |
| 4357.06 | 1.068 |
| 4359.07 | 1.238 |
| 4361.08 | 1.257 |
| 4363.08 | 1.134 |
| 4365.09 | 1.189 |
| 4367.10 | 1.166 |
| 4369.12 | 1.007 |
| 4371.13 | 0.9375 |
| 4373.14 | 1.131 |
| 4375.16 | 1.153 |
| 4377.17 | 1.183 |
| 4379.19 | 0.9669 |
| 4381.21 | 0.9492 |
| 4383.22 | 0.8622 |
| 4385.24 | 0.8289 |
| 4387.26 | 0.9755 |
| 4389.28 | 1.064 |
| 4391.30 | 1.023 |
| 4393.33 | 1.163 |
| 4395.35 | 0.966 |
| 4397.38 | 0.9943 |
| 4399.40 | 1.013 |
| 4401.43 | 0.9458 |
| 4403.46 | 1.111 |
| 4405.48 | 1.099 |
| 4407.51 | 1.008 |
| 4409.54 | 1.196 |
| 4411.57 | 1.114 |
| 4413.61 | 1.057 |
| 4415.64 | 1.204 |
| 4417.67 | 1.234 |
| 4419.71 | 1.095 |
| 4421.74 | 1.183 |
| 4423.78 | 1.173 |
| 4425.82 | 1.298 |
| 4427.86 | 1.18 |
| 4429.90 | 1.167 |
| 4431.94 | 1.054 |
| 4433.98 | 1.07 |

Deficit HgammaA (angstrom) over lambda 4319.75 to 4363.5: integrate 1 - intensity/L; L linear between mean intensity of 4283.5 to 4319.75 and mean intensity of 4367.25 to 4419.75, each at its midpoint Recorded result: -4.9 angstrom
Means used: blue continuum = 0.874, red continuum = 1.05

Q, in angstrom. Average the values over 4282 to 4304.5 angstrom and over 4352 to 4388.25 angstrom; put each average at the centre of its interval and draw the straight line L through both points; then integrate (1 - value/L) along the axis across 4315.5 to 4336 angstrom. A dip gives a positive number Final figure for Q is -1.8 angstrom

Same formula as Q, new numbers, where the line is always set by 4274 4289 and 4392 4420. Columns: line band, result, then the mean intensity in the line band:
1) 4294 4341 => 3.21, 0.914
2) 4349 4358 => -0.22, 1.05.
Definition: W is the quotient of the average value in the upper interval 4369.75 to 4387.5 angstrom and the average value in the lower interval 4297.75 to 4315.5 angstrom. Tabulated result 1.31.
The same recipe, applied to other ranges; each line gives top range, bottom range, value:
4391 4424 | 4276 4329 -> 1.21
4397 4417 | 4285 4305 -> 1.27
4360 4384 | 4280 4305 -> 1.24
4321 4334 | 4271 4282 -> 1.12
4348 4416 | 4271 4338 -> 1.16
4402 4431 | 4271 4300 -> 1.27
